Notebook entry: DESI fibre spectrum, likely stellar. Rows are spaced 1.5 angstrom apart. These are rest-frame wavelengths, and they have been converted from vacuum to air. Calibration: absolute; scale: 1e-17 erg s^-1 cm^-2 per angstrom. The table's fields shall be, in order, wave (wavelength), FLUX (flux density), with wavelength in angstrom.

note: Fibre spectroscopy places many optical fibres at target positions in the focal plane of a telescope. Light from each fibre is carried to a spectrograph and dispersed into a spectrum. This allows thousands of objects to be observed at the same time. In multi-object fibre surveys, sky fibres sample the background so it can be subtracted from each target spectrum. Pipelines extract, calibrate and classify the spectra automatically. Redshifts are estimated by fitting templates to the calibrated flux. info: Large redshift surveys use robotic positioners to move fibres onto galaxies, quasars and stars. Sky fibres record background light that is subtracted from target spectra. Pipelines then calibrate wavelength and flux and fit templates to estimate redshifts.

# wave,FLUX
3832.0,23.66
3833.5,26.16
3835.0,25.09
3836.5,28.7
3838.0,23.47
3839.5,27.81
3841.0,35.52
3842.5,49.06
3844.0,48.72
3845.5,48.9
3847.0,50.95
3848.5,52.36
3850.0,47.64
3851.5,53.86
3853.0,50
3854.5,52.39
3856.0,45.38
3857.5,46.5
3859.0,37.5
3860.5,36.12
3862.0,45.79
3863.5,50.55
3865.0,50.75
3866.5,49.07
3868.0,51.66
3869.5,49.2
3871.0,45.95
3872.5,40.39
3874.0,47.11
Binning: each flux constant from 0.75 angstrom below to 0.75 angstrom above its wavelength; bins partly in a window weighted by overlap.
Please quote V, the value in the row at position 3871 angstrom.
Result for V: 45.95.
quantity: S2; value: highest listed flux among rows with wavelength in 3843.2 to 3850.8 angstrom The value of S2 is 52.36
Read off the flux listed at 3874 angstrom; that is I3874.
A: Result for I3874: 47.11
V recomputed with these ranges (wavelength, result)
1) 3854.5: 52.39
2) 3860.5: 36.12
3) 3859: 37.5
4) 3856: 45.38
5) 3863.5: 50.55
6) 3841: 35.52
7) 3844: 48.72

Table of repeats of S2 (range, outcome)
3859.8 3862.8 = 45.79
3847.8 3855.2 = 53.86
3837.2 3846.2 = 49.06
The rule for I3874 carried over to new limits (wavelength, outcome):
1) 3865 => 50.75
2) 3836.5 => 28.7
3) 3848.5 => 52.36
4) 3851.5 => 53.86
